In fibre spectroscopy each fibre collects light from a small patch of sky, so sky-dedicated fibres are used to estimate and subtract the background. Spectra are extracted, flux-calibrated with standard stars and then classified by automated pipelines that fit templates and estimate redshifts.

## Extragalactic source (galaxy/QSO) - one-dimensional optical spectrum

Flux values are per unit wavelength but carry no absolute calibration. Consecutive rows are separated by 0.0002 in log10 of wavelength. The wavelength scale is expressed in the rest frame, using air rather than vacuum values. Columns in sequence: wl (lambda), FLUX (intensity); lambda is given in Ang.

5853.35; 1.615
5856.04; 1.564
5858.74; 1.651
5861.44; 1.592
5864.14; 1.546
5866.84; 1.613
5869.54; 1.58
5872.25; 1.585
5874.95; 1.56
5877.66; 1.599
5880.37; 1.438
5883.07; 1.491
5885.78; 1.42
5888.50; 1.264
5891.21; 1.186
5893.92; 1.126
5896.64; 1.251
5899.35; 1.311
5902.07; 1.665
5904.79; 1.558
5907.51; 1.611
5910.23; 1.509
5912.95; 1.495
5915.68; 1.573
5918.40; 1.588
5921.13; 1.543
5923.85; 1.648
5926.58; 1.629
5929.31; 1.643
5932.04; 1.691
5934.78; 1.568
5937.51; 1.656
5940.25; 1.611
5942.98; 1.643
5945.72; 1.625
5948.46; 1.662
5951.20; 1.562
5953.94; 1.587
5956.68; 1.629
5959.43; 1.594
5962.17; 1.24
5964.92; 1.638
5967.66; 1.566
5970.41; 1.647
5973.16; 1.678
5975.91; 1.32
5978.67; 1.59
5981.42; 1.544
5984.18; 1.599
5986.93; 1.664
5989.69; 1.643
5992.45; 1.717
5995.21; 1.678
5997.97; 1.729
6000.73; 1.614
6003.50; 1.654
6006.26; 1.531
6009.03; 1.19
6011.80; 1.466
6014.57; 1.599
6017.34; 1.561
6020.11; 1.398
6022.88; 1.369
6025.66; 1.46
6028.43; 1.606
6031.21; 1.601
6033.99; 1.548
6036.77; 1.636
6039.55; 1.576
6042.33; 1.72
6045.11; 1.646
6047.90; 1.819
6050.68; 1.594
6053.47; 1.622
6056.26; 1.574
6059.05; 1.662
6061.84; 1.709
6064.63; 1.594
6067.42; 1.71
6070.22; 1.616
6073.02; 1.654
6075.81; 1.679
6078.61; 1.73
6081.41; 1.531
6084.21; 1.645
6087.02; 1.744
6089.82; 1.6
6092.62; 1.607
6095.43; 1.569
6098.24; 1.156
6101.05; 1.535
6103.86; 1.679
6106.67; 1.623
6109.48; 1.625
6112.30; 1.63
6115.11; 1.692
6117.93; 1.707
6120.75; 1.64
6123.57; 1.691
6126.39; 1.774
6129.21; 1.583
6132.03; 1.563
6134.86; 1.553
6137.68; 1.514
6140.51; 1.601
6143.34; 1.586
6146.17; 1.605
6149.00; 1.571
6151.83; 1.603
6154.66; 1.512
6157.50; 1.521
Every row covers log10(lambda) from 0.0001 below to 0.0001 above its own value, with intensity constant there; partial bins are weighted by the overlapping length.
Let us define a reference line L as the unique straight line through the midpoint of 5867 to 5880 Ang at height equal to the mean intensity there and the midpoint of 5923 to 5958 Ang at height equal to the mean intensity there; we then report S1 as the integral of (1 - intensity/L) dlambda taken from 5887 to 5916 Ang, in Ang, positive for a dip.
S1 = 3.4 Ang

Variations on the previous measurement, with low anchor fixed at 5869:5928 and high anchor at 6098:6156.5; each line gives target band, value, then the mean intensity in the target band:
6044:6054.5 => -0.8 Ang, 1.67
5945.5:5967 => -0.7 Ang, 1.56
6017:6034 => 0.5 Ang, 1.5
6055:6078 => -1.2 Ang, 1.65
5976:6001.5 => -1.6 Ang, 1.63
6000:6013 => 0.4 Ang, 1.48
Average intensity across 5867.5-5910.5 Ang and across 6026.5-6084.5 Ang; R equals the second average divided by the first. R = 1.13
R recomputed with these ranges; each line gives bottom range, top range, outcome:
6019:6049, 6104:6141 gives 1.03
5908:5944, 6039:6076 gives 1.04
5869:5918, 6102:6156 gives 1.11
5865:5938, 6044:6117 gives 1.08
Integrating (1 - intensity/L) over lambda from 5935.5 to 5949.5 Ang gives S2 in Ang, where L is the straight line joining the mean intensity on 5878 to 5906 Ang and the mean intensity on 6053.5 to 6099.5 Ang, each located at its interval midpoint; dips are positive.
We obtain -1.9 Ang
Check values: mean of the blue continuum 1.38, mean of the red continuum 1.61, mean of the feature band 1.64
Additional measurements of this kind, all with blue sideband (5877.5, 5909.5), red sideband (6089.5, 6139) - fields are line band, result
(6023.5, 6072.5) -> -2.73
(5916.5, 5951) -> -4.38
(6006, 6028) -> 0.92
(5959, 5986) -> -1.25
